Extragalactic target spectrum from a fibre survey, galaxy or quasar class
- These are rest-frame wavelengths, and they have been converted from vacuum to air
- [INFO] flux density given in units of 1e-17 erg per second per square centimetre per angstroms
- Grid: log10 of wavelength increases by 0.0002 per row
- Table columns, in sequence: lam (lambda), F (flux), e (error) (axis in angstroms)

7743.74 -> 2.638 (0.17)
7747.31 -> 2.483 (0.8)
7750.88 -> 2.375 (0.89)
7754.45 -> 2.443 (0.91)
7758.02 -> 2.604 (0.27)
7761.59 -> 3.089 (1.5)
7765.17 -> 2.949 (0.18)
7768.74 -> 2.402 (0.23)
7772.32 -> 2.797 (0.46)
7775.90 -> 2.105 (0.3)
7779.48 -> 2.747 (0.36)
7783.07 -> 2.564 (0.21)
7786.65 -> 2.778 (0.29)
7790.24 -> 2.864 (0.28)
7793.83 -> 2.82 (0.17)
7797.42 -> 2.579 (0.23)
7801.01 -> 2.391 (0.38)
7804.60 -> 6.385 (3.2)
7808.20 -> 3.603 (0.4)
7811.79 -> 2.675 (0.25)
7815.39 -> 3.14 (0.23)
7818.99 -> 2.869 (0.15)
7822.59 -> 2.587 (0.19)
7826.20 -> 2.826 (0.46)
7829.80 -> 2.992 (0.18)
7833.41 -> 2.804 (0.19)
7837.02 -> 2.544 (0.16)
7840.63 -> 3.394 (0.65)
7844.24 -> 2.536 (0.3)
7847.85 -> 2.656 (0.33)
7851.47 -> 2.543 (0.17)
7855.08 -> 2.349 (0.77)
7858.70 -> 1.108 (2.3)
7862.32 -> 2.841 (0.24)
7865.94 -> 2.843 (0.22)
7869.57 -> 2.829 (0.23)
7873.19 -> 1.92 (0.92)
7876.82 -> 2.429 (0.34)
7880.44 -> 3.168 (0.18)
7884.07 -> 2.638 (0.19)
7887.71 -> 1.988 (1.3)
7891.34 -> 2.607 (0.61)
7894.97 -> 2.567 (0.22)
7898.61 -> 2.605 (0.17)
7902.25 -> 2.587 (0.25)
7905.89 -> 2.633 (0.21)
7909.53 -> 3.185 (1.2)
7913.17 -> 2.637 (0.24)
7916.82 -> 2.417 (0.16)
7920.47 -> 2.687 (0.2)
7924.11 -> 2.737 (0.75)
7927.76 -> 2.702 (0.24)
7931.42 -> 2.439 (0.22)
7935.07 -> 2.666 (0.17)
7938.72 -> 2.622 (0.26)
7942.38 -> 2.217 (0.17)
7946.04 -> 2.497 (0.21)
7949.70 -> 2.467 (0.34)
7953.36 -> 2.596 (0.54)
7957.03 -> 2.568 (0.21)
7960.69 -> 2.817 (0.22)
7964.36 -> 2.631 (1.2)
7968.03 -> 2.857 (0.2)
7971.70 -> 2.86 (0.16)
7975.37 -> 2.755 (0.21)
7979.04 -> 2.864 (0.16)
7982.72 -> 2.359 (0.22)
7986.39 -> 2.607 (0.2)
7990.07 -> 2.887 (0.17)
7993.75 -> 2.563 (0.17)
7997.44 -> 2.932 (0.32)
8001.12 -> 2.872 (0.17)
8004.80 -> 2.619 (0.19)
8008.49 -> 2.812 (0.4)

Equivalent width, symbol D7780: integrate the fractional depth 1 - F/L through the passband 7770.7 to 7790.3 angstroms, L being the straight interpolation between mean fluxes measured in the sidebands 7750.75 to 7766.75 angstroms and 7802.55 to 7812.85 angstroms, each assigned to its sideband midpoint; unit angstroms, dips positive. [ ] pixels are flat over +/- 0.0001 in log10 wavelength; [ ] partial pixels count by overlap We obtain 4.6 angstroms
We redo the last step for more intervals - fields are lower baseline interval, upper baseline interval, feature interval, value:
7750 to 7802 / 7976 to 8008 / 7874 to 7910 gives 1.12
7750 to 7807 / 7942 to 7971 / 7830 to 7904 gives 5.15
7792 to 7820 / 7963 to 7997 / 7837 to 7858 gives 3.84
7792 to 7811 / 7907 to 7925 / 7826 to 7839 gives 1.99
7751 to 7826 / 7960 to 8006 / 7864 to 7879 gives 1.65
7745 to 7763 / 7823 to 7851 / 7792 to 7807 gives -4.65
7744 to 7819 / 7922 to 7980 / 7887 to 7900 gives 1.19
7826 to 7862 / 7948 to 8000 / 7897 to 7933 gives -0.29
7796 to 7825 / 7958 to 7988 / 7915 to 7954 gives 4.12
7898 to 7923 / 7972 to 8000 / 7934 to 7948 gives 1.08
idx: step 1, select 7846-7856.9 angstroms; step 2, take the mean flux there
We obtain 2.52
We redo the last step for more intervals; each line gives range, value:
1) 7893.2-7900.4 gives 2.58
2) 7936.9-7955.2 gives 2.48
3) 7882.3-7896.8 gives 2.45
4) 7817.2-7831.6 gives 2.82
